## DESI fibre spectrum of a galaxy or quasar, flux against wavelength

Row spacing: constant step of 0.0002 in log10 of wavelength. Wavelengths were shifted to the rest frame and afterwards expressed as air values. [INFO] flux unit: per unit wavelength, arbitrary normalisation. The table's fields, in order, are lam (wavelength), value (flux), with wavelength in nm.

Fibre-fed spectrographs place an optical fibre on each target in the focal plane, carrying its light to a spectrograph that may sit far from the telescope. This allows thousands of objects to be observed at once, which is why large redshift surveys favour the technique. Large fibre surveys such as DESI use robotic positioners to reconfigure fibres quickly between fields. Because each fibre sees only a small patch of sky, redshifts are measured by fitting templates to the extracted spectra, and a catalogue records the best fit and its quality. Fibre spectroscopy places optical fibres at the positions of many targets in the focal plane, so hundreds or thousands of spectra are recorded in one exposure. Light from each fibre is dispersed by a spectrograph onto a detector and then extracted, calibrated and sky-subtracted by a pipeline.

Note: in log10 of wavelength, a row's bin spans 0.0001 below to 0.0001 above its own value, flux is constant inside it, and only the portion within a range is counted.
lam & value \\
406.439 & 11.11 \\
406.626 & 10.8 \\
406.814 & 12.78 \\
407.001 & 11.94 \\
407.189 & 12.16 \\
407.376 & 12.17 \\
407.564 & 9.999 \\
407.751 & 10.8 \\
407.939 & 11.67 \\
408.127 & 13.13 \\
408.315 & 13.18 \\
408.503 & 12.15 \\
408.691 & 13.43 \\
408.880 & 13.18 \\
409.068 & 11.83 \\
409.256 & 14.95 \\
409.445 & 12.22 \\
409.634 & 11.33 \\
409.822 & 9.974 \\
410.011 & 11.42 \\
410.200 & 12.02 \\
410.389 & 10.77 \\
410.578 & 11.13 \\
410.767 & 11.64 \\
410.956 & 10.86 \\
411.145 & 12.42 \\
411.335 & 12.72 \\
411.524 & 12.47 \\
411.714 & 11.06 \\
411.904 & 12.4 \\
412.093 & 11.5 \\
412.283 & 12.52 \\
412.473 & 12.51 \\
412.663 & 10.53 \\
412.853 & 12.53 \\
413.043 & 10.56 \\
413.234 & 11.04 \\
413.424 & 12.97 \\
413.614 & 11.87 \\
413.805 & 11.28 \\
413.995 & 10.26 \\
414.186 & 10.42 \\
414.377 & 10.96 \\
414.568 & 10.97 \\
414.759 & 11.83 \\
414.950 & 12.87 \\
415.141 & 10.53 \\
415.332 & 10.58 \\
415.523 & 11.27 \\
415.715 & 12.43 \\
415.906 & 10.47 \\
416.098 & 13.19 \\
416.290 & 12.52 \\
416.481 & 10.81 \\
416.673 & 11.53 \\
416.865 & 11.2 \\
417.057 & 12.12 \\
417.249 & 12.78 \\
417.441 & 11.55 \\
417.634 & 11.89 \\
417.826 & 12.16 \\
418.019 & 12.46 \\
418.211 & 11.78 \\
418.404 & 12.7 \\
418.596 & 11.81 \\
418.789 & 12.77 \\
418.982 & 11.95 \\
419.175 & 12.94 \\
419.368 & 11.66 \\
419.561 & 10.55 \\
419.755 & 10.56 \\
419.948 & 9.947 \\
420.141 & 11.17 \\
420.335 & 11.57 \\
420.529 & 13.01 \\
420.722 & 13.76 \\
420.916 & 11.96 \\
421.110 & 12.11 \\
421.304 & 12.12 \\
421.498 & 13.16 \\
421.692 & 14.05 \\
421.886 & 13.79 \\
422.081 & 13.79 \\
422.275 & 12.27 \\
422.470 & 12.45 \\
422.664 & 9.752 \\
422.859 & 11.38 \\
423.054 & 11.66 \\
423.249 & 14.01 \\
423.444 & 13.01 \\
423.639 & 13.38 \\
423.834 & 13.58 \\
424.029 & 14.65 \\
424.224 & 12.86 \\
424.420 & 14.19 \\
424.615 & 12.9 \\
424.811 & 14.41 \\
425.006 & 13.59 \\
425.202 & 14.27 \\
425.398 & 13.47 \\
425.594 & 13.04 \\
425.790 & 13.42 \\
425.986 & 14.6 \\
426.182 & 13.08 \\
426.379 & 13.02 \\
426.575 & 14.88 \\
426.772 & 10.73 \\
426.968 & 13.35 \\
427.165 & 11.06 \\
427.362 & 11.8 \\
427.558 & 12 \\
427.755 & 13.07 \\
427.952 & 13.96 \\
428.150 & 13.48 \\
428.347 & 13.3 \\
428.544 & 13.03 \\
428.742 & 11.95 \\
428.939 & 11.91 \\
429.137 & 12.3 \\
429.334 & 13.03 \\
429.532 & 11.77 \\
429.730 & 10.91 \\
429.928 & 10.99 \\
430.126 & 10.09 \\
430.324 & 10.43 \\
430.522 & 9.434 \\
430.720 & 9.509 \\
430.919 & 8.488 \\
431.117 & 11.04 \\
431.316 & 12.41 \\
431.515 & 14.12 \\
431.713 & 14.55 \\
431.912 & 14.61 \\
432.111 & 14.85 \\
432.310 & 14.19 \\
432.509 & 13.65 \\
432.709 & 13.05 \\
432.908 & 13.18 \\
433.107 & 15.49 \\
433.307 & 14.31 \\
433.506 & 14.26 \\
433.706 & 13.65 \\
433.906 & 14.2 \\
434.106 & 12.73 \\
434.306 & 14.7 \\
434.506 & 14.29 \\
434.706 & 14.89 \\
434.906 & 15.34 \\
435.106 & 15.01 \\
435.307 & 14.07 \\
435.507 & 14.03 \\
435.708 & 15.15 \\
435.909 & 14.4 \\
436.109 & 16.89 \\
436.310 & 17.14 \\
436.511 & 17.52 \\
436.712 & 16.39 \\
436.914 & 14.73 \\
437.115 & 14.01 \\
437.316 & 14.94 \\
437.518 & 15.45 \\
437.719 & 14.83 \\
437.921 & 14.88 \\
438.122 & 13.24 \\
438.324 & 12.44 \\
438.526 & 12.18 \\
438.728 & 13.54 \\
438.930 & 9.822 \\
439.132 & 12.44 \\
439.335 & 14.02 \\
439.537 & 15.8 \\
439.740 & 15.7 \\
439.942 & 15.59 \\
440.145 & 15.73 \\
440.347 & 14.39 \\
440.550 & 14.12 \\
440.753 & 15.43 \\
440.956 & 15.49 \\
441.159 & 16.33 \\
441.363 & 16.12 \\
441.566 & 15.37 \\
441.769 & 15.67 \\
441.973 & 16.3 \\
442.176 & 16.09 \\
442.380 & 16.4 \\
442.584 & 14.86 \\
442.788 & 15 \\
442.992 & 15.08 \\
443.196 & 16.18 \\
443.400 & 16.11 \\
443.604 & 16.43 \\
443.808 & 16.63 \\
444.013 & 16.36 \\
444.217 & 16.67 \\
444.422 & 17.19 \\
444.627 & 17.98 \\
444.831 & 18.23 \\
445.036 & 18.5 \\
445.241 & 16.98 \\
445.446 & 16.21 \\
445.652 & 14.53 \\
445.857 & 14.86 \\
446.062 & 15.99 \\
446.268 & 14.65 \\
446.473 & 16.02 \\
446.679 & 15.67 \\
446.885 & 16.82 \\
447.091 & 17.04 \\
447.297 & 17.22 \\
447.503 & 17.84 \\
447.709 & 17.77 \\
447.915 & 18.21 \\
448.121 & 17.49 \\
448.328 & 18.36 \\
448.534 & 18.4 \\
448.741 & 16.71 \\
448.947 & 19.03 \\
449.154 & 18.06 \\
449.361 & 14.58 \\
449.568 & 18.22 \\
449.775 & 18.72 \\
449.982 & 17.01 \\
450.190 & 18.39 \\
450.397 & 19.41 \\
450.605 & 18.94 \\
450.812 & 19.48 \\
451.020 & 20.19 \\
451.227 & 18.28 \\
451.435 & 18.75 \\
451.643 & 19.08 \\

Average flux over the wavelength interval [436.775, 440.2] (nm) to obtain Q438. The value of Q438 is 14.1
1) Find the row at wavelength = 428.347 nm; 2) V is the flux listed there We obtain 13.3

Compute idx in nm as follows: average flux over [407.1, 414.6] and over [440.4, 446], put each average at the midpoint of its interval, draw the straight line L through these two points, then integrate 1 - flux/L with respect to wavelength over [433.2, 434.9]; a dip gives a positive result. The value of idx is 0.078 nm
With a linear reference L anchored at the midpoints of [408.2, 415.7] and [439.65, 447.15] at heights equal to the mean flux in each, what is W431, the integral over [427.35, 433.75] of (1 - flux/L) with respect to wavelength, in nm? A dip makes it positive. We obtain 0.77 nm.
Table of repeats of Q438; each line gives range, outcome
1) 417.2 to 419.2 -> 12.2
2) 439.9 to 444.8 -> 15.9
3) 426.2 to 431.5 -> 11.9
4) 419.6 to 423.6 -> 12.3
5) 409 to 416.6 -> 11.6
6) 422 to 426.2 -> 13.2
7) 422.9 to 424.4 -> 13.3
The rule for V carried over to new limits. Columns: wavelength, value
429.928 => 10.99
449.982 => 17.01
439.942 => 15.59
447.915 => 18.21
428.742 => 11.95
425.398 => 13.47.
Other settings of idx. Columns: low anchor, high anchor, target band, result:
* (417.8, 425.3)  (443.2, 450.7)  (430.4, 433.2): 0.330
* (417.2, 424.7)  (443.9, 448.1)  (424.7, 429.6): 0.177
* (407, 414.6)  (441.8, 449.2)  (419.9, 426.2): 0.270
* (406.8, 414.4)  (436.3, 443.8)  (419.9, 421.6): 0.101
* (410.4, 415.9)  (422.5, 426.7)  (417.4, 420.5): 0.166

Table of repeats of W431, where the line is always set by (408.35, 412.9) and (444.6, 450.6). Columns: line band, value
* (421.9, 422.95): 0.12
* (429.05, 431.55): 0.63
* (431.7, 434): 0.15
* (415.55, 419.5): 0.29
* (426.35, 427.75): 0.19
